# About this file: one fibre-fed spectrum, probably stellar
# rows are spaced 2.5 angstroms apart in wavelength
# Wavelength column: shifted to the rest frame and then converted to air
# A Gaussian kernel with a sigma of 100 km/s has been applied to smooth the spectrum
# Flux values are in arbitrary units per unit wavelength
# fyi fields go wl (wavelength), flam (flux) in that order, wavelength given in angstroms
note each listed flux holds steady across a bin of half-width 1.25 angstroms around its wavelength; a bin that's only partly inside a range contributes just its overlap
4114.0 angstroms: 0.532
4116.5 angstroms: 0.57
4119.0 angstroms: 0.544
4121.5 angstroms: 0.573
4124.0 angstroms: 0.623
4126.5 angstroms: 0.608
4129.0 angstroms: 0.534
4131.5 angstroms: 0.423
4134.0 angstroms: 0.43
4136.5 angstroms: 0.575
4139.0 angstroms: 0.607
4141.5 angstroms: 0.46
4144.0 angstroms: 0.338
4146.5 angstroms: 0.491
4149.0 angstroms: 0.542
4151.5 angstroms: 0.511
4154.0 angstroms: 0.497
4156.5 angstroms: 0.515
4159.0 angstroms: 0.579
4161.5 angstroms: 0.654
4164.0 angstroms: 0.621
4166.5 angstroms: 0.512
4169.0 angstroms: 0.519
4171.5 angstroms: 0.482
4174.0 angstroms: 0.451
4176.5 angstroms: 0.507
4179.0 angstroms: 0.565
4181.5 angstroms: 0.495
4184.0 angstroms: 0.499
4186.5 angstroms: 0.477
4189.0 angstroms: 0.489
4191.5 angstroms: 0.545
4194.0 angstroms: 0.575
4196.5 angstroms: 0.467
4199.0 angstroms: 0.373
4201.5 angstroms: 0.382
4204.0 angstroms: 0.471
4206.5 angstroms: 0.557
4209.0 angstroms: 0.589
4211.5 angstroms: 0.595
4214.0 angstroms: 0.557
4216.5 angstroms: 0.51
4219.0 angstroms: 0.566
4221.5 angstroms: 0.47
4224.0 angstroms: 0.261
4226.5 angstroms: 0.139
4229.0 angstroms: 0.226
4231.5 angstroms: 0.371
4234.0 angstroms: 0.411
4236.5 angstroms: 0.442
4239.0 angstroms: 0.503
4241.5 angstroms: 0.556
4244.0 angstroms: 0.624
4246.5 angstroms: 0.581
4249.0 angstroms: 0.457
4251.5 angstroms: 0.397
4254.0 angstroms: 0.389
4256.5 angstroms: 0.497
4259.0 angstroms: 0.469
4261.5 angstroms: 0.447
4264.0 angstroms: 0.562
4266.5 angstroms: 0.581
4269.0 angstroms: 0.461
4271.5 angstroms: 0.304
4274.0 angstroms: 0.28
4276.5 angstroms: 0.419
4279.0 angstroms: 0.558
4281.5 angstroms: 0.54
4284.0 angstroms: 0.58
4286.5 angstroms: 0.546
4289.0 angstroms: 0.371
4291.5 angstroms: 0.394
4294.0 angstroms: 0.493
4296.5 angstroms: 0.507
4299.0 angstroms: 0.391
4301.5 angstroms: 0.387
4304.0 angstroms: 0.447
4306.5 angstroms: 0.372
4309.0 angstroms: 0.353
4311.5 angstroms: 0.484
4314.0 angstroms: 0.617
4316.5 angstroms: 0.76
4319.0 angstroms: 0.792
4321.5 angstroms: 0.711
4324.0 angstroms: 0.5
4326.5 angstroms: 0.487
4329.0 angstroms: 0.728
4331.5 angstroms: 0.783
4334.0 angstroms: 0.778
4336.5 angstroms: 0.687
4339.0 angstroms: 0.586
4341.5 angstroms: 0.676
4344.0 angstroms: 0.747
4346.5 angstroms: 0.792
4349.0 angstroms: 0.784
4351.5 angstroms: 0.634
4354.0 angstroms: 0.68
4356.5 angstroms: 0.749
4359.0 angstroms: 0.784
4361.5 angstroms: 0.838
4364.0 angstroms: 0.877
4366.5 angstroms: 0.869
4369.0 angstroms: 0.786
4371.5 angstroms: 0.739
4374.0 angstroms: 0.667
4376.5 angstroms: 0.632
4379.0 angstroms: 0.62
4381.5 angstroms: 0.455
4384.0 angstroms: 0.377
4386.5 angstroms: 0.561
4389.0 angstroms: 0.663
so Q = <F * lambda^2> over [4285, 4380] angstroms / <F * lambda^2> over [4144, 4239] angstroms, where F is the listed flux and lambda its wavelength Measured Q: 1.4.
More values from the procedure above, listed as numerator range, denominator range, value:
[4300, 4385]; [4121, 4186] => 1.37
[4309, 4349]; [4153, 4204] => 1.41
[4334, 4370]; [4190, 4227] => 1.68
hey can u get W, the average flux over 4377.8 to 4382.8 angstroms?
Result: 0.535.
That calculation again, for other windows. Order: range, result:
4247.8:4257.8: 0.435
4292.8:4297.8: 0.499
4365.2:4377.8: 0.739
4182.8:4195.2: 0.517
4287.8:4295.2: 0.419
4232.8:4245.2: 0.507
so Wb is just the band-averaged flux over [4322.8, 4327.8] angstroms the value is 0.496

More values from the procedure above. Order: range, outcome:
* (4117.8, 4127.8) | 0.587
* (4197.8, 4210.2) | 0.474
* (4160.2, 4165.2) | 0.637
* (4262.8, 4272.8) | 0.476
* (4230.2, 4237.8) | 0.407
